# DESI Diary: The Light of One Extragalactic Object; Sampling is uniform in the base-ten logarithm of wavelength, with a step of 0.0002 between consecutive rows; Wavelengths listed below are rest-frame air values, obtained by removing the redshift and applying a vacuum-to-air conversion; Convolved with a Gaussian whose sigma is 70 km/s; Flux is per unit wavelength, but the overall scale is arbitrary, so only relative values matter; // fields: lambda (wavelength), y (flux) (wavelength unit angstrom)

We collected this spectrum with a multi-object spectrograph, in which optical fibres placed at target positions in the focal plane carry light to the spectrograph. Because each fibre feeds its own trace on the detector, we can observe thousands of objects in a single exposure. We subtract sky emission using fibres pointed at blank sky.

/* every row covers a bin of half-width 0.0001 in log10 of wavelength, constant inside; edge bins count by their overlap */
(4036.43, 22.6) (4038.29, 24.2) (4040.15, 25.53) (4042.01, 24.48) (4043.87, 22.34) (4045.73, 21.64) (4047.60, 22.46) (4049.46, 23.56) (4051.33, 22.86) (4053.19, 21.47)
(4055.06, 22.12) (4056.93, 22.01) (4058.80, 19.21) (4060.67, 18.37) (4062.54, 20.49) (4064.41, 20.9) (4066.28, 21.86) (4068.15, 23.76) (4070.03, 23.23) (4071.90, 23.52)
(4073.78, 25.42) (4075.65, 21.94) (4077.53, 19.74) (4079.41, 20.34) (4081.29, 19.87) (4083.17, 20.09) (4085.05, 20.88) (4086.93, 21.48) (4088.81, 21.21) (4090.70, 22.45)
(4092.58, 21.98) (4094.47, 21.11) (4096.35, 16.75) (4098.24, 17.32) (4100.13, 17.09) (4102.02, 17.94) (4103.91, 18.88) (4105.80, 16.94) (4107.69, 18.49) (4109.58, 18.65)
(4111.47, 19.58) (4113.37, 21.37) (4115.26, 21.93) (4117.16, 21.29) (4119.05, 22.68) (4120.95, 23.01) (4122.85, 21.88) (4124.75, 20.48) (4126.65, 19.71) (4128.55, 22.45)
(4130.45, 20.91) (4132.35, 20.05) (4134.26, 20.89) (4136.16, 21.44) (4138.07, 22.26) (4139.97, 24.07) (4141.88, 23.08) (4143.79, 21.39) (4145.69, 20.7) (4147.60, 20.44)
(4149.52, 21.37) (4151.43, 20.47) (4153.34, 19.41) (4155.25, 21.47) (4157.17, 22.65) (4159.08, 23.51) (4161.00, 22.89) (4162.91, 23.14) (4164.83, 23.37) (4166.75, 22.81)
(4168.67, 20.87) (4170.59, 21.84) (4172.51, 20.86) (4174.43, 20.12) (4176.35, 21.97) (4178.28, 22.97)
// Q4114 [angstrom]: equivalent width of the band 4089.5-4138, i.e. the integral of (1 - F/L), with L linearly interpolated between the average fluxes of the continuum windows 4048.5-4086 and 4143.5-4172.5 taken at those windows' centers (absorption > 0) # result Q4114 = 3.15 angstrom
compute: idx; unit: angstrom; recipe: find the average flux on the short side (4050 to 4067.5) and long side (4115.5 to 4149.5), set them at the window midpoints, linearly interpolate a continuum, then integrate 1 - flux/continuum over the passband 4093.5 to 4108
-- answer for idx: 2.3 angstrom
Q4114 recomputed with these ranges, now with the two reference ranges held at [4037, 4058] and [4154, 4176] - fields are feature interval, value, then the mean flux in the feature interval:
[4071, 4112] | 4.6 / 20.1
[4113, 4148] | 1.2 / 21.6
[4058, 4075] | 0.7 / 21.9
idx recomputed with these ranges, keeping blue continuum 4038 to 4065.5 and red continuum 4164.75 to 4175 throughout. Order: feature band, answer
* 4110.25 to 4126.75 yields 0.3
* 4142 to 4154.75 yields 0.5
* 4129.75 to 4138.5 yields 0.3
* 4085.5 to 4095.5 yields 0.2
